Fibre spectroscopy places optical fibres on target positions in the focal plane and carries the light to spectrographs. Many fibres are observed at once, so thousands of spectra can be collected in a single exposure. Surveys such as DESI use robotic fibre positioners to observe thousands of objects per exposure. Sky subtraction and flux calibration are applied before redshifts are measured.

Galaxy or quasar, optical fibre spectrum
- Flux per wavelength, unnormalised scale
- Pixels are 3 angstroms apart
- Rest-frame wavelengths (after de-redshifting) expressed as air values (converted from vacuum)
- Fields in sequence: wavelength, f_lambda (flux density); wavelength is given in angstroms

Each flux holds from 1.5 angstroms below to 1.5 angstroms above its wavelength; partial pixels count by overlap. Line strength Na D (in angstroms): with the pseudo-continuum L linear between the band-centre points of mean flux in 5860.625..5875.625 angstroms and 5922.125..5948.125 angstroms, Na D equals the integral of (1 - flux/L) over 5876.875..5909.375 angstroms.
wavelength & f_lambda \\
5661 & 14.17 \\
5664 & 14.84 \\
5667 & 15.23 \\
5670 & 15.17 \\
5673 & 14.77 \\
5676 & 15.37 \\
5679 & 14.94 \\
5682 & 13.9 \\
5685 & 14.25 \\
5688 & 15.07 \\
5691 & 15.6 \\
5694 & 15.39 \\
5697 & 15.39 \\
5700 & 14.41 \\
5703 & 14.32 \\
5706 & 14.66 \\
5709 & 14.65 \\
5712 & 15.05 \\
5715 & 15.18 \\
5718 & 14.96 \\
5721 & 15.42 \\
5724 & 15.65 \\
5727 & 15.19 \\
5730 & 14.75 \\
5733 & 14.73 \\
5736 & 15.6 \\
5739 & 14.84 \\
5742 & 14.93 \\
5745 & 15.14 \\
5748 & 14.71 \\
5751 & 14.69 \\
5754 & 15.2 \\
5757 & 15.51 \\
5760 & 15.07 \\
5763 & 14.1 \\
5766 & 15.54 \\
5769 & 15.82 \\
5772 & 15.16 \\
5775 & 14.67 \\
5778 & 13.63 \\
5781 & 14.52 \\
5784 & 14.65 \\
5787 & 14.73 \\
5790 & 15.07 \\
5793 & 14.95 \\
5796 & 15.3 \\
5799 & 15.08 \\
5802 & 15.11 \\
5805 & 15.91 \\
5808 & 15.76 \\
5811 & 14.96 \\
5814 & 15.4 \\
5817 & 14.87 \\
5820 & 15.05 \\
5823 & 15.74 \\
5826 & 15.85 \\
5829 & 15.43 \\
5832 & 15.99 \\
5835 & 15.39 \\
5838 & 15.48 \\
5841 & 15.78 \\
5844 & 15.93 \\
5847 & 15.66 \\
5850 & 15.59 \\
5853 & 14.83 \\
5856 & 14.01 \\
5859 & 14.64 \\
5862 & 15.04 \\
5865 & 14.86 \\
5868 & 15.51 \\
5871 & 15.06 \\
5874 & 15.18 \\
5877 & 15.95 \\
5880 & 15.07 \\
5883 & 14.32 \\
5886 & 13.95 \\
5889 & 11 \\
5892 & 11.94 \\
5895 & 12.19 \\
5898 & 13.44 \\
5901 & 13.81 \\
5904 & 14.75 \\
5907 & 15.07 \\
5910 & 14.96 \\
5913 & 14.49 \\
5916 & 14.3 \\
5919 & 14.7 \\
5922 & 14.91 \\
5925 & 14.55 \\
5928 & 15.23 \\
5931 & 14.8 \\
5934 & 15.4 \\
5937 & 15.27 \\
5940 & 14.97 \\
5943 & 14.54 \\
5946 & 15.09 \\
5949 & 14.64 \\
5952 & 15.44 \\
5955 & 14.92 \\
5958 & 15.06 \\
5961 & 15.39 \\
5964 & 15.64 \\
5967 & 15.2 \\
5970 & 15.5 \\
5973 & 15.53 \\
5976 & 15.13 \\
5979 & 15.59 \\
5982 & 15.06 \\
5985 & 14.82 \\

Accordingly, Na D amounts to 2.94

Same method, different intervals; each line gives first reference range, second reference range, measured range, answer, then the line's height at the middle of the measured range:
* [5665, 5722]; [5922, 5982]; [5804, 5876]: -1.3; 15.1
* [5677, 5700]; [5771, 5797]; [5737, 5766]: -0.3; 14.8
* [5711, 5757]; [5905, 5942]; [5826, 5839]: -0.5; 15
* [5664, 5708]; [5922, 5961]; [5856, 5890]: 0.8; 15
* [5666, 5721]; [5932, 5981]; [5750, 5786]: 0.3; 15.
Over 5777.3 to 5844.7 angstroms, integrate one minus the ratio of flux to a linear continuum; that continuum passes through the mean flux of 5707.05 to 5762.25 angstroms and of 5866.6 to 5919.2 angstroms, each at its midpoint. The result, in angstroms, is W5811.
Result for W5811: -2.9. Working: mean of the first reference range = 15.1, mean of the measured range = 15.3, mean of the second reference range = 14.2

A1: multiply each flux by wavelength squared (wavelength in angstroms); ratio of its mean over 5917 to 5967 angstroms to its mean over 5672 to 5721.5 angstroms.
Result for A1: 1.10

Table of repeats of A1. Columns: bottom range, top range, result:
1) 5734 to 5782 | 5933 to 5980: 1.09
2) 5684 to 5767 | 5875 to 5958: 1.03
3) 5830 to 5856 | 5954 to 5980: 1.03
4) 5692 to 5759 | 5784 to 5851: 1.06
